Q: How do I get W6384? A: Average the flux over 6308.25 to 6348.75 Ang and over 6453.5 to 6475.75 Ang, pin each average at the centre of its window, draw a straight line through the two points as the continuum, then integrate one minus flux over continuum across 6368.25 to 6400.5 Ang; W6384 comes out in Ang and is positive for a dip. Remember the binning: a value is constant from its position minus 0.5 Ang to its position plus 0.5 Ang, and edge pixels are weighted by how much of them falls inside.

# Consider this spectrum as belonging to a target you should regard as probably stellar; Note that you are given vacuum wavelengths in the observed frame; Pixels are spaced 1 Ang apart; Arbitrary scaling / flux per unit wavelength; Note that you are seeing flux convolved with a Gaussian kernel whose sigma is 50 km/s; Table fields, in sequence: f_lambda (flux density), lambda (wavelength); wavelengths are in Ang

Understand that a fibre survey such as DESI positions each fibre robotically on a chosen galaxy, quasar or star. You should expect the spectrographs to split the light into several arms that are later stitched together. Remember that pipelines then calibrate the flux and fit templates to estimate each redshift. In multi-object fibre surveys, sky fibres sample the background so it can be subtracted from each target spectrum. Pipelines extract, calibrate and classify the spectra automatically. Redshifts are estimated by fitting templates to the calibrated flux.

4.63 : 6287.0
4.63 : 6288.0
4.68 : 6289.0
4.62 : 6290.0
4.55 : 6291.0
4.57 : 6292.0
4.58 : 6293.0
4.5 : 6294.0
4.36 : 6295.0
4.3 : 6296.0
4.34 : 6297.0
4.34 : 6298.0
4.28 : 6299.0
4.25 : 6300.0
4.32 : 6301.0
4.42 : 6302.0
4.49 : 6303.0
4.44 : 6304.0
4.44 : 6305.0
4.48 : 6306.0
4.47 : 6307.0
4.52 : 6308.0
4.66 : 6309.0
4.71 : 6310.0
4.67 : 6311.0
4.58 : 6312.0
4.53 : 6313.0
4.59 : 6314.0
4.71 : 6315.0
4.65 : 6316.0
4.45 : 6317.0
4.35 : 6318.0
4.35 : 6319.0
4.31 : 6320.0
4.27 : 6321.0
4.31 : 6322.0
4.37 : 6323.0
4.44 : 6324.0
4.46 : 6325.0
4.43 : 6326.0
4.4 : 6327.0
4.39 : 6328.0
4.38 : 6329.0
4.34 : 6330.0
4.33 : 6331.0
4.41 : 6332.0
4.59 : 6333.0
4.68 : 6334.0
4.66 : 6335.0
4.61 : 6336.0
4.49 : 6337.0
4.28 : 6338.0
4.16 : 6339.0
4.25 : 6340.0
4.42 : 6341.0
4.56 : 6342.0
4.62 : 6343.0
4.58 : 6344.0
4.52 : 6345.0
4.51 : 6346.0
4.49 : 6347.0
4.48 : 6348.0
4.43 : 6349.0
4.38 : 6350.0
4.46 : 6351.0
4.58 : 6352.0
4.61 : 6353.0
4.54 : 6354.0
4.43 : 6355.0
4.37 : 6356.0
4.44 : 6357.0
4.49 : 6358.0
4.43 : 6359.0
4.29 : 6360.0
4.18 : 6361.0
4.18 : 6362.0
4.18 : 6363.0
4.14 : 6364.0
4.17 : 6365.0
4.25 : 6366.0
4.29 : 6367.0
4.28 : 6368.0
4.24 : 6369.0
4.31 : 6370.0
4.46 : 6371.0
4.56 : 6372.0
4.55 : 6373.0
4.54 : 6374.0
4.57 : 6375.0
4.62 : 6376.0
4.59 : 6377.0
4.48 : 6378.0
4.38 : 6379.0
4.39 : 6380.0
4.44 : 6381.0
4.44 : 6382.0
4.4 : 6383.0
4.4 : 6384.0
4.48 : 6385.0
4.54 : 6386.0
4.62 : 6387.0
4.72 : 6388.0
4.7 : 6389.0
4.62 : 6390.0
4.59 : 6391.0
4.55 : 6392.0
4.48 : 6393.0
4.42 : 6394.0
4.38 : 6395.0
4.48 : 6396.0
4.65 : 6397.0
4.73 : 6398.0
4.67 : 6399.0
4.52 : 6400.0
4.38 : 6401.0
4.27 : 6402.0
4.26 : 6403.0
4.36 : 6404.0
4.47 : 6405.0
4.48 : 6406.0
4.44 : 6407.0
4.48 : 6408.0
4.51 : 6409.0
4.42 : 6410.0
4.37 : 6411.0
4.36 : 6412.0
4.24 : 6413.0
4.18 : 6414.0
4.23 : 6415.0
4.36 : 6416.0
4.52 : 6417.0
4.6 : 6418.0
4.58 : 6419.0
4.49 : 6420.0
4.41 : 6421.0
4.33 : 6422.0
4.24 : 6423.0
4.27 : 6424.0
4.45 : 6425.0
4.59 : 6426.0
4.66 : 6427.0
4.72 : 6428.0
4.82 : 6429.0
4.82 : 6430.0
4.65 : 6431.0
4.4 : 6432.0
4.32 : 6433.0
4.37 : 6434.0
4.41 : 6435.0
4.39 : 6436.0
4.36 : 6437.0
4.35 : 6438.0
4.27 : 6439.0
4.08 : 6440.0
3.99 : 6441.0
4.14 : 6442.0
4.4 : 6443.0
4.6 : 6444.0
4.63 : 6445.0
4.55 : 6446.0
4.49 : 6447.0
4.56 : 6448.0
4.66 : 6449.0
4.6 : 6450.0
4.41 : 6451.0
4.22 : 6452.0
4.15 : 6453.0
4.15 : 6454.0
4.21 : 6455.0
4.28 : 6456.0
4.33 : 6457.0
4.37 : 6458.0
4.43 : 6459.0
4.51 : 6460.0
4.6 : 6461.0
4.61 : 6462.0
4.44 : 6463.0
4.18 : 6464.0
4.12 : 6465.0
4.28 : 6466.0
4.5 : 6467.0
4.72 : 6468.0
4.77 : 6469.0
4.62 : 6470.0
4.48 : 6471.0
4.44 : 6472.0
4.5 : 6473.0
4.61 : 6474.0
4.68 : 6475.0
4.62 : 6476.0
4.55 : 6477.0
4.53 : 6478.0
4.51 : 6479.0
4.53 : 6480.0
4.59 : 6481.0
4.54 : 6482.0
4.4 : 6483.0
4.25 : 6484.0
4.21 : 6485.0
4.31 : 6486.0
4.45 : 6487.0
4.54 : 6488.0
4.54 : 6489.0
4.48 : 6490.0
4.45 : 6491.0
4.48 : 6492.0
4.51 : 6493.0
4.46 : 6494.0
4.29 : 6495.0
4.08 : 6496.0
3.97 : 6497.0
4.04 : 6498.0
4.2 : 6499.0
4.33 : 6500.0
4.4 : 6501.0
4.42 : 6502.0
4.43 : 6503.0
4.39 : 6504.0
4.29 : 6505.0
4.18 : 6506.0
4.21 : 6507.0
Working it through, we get -0.4 Ang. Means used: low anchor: 4.47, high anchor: 4.45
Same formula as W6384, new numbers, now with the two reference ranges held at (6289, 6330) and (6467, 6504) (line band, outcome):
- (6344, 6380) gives 0.3 Ang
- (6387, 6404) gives -0.3 Ang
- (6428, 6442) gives 0.1 Ang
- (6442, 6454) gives 0.0 Ang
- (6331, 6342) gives 0.0 Ang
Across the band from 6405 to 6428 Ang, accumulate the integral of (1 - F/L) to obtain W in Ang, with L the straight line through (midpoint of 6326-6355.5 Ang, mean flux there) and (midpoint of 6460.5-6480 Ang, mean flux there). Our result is 0.4 Ang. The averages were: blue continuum 4.47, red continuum 4.51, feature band 4.43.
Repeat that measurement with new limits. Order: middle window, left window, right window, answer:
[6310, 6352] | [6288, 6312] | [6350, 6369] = -0.5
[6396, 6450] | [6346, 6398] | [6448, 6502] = -0.1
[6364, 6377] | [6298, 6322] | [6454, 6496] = 0.2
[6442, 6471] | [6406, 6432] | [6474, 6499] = 0.0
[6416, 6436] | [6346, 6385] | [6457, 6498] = -0.3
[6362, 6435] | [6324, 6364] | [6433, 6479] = -0.4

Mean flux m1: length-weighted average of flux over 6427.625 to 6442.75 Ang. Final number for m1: 4.4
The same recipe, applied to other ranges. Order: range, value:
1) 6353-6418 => 4.43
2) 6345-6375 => 4.39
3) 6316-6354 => 4.45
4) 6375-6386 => 4.47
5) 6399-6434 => 4.45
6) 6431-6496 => 4.43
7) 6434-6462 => 4.38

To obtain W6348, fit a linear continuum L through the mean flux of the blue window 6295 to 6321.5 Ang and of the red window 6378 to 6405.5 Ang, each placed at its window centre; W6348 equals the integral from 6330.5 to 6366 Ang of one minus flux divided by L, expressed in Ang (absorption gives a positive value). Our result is 0.40 Ang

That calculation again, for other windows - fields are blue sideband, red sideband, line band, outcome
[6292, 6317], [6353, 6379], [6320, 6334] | 0.2 Ang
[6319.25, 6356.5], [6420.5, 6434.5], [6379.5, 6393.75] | -0.1 Ang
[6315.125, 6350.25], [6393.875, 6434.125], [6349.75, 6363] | 0.1 Ang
